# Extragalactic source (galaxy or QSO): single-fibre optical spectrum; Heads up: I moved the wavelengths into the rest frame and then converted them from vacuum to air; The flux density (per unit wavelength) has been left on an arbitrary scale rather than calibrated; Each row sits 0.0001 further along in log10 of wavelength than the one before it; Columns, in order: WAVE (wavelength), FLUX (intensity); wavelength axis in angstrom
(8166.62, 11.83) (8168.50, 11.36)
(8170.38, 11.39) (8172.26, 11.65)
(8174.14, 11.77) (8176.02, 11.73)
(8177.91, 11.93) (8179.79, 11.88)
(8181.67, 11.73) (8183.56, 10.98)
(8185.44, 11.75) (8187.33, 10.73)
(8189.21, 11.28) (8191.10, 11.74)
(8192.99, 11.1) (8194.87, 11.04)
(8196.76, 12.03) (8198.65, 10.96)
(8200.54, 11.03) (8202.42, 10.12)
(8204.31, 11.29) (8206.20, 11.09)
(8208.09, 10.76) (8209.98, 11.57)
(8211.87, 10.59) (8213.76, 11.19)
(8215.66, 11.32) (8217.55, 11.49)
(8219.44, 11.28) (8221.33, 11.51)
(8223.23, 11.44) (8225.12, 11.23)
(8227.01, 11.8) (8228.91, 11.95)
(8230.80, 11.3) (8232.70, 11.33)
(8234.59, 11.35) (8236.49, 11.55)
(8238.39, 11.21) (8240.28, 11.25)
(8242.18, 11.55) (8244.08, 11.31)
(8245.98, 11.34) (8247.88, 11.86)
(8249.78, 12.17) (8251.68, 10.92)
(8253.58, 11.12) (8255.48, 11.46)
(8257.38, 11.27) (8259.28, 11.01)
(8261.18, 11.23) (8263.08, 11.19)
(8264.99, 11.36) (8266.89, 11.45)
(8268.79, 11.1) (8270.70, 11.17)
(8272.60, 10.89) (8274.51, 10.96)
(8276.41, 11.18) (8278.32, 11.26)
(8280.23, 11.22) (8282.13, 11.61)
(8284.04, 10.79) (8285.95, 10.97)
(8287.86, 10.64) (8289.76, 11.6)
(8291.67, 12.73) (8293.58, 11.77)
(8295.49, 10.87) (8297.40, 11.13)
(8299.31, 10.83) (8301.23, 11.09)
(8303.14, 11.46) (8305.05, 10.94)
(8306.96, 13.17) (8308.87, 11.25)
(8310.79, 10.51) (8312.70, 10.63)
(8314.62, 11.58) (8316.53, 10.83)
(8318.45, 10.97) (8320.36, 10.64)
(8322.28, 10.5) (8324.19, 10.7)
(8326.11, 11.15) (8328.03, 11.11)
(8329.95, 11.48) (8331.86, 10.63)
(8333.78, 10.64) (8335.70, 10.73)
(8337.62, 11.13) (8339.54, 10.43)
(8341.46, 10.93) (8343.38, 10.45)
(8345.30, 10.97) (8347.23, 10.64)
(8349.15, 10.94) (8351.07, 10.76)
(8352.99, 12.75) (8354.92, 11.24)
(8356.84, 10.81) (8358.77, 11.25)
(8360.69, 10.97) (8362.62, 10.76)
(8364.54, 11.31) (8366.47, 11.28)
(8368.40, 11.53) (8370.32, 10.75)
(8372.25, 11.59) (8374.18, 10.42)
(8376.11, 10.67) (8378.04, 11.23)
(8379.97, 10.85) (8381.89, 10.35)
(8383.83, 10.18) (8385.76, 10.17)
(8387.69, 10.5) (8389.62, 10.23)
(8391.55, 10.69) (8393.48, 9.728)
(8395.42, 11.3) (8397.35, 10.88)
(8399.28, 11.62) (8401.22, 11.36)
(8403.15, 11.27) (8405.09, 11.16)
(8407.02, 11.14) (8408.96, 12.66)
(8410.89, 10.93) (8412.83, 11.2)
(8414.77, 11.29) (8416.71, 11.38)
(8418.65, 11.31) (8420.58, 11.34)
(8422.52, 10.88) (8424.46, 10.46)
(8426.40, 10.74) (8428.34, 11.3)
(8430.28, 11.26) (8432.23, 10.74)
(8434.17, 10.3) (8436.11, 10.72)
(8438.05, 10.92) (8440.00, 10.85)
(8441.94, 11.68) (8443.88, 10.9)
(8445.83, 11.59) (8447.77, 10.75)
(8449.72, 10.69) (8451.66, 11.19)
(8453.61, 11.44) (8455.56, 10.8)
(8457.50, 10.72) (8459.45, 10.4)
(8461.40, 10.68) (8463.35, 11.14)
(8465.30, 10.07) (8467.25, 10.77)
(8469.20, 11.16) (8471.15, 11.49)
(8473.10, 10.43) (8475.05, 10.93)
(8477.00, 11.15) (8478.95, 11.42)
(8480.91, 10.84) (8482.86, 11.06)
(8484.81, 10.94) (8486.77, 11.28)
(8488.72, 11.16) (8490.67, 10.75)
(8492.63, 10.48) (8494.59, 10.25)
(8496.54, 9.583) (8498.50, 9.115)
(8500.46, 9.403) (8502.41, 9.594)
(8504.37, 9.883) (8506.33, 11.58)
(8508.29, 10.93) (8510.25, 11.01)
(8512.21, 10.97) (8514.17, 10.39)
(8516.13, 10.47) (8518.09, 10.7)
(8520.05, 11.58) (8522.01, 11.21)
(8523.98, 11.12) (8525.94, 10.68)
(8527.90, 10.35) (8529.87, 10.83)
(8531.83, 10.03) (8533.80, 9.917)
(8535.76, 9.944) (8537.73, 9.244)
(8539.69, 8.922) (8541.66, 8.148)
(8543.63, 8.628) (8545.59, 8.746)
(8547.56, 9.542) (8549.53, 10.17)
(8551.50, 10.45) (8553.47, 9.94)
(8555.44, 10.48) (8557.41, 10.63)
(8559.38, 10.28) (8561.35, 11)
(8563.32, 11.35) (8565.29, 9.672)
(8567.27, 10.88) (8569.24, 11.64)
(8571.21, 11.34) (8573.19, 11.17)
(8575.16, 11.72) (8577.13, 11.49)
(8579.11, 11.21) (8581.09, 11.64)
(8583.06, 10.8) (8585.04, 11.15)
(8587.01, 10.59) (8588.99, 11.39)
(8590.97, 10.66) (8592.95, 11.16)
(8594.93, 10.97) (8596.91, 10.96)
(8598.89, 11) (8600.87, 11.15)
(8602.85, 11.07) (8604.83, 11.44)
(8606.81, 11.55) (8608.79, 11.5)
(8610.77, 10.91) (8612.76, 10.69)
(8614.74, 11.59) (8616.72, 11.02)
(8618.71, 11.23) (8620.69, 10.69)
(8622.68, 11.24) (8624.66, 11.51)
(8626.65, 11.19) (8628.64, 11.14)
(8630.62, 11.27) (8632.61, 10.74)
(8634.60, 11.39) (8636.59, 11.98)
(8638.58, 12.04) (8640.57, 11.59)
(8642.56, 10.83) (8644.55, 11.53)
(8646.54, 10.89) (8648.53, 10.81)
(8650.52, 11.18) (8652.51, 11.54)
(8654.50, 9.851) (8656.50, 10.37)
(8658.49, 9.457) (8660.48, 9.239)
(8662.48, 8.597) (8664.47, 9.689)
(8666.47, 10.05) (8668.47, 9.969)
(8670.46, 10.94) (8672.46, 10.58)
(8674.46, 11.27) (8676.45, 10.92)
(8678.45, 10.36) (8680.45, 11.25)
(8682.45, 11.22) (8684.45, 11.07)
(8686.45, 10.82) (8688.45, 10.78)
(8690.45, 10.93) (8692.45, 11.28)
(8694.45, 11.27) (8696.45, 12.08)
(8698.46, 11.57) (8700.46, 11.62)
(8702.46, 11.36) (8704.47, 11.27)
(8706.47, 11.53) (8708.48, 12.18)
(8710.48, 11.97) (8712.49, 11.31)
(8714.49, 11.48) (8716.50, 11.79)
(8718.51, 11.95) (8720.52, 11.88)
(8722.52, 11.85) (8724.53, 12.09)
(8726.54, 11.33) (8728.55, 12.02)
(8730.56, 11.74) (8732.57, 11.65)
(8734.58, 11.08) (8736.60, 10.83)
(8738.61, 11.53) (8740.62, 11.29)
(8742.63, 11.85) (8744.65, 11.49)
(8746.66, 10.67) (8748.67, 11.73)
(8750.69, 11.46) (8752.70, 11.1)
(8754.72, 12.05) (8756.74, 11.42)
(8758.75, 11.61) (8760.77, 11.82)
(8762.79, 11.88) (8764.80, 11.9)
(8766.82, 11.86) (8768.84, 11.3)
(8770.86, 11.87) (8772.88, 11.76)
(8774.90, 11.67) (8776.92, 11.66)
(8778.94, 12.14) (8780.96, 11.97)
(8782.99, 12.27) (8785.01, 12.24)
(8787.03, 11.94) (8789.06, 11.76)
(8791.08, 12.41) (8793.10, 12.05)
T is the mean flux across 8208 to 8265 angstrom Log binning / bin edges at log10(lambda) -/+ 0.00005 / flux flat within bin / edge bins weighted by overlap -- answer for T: 11.4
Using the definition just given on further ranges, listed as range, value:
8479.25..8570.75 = 10.4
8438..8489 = 11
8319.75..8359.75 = 10.9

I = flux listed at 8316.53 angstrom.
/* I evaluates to 10.83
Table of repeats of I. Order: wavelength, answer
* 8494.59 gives 10.25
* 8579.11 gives 11.21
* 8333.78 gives 10.64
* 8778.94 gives 12.14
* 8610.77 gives 10.91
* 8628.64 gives 11.14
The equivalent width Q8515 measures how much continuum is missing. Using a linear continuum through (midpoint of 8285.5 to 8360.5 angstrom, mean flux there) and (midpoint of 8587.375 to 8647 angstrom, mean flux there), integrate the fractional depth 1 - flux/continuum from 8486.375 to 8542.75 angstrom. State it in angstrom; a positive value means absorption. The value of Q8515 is 4.3 angstrom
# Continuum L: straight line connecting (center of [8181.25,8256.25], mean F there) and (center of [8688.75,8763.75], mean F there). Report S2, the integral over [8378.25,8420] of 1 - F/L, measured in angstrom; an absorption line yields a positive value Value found 1.6 angstrom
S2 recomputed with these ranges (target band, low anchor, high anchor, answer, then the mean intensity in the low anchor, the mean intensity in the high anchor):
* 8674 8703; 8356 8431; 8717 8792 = 0.98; 11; 11.7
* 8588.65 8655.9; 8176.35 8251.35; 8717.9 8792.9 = 2.67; 11.4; 11.7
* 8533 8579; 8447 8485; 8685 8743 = 3.63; 10.9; 11.5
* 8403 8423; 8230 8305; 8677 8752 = 0.01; 11.3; 11.4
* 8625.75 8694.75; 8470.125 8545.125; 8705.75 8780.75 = 2.56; 10.4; 11.6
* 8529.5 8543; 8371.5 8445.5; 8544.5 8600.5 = 1.66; 11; 10.8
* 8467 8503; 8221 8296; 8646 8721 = 1.65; 11.3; 11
